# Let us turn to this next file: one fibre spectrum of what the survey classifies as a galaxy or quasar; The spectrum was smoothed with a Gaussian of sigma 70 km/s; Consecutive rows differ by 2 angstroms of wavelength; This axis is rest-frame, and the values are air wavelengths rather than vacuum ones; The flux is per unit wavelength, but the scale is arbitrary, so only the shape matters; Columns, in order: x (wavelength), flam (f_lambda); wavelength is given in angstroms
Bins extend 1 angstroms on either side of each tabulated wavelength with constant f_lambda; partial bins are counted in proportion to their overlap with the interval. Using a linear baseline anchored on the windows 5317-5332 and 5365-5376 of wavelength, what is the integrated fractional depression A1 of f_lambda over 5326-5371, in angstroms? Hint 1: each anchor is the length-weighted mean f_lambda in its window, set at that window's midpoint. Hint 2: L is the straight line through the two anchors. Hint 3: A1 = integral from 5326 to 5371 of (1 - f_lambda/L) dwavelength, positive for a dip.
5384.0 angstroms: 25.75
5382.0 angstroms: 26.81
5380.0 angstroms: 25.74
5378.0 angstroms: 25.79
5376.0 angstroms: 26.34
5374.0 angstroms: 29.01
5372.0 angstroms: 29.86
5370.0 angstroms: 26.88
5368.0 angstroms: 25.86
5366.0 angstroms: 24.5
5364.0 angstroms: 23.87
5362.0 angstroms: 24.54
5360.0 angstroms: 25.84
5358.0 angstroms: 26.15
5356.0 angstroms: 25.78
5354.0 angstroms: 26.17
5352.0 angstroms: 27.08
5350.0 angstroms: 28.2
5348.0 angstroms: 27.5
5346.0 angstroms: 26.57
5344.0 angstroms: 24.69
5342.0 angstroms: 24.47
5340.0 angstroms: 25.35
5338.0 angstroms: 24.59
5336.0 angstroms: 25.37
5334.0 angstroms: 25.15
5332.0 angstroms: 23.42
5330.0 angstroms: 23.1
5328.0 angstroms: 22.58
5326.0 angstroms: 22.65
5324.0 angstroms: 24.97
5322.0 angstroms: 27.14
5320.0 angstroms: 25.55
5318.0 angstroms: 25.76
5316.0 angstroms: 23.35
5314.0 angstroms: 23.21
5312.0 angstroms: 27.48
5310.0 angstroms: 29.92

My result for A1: 0.99 angstroms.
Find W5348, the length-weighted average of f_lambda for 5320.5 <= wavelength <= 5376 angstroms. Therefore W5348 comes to 25.6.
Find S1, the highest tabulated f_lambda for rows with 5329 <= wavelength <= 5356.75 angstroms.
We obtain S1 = 28.2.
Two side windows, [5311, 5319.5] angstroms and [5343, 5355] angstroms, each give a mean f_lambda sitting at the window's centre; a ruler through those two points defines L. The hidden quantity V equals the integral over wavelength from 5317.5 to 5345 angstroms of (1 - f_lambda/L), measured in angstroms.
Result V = 1.26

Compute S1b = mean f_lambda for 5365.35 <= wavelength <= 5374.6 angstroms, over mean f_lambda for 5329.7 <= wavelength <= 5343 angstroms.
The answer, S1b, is 1.11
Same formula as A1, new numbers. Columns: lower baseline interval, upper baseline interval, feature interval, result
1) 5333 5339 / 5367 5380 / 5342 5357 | -0.36 angstroms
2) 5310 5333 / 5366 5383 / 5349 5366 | 0.20 angstroms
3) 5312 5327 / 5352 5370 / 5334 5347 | 0.01 angstroms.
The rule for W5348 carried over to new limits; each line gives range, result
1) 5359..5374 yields 26.1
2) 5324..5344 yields 24.2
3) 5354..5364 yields 25.5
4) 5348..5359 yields 26.8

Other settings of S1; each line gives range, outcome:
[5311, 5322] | 27.48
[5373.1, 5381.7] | 29.01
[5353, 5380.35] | 29.86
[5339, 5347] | 26.57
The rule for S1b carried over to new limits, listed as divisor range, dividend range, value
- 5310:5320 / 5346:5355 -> 1.06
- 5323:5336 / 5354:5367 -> 1.06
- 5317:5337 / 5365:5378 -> 1.10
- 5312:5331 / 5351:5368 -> 1.04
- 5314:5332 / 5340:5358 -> 1.08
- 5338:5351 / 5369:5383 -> 1.05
